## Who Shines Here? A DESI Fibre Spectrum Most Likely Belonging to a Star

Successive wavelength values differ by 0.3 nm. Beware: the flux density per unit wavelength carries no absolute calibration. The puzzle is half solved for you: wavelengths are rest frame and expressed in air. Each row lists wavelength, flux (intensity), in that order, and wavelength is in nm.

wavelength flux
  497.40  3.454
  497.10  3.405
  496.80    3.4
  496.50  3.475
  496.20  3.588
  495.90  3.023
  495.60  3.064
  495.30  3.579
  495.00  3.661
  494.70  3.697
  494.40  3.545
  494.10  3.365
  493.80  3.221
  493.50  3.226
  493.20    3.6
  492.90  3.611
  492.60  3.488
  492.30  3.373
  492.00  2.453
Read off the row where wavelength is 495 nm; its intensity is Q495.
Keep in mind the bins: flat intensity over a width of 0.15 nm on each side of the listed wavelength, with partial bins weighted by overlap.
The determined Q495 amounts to 3.661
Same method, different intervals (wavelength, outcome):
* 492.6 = 3.488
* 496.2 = 3.588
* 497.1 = 3.405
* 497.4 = 3.454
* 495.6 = 3.064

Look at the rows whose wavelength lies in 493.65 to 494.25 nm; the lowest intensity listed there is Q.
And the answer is 3.221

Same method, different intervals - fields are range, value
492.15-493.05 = 3.373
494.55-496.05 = 3.023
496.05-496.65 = 3.475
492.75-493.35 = 3.6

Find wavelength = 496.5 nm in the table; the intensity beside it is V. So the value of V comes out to 3.475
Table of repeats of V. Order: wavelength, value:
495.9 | 3.023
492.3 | 3.373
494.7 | 3.697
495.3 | 3.579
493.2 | 3.6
